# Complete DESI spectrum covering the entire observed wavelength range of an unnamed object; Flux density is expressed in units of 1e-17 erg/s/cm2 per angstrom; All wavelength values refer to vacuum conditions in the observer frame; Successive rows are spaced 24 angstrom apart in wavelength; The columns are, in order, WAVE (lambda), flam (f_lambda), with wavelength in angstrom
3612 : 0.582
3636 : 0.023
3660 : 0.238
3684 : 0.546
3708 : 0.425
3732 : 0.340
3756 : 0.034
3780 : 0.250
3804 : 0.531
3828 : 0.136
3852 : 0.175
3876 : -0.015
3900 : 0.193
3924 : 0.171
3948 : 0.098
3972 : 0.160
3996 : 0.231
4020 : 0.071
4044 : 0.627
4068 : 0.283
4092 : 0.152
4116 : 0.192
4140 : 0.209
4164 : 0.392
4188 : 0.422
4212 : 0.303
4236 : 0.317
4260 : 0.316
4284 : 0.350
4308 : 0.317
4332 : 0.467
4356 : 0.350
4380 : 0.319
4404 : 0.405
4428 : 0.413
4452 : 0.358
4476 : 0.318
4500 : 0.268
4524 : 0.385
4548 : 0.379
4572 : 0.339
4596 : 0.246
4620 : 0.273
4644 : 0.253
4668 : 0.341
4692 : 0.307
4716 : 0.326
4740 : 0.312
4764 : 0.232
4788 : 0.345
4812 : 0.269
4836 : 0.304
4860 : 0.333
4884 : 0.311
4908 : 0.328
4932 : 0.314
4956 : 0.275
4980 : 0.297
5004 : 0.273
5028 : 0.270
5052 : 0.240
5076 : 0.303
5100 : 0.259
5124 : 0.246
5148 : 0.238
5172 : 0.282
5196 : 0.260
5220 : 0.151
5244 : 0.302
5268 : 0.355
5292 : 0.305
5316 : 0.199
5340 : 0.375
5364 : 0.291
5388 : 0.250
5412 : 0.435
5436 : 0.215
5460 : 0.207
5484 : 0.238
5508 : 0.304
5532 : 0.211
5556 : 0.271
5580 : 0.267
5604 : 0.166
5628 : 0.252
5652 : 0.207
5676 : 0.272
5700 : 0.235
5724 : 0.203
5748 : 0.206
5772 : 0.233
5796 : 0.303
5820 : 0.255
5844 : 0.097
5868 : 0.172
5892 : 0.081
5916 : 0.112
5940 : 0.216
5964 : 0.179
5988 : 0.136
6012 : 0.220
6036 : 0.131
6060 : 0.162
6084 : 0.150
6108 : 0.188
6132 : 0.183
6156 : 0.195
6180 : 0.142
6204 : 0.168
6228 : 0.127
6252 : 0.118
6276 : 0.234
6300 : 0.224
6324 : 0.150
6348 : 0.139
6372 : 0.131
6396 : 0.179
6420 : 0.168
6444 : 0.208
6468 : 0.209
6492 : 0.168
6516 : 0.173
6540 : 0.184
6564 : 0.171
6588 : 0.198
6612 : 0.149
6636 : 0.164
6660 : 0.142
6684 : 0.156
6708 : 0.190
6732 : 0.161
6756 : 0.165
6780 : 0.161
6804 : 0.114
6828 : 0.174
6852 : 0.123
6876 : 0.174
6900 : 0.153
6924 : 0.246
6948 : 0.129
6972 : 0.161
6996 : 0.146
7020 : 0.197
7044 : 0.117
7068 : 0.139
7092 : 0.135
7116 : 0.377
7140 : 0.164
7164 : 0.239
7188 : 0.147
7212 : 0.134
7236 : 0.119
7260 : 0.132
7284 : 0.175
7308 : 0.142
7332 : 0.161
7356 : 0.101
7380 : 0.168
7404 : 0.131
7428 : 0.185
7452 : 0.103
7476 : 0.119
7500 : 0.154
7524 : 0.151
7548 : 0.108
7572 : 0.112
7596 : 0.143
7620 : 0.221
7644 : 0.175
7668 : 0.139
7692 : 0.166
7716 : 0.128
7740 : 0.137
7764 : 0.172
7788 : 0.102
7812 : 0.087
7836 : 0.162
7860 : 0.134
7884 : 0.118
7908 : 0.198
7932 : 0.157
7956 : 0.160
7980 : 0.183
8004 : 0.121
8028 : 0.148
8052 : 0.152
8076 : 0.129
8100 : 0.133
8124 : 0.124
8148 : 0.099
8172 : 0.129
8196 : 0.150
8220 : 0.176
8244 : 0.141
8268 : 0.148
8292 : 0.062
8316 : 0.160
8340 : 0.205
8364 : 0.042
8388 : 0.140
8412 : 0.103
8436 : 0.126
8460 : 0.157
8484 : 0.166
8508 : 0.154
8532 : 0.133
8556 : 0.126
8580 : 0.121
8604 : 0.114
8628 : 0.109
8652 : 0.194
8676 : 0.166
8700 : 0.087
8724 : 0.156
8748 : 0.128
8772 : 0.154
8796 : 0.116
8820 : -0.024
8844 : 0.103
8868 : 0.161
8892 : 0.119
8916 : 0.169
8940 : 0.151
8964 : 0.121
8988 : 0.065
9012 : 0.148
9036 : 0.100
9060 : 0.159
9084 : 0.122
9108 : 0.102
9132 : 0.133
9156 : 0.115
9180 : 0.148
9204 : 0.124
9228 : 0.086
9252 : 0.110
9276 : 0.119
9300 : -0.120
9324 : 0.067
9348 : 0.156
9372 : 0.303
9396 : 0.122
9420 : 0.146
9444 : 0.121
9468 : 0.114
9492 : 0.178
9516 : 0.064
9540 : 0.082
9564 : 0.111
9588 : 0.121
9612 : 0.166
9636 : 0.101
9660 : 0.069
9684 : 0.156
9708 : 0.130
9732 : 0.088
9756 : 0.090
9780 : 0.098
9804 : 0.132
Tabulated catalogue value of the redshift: 0.08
